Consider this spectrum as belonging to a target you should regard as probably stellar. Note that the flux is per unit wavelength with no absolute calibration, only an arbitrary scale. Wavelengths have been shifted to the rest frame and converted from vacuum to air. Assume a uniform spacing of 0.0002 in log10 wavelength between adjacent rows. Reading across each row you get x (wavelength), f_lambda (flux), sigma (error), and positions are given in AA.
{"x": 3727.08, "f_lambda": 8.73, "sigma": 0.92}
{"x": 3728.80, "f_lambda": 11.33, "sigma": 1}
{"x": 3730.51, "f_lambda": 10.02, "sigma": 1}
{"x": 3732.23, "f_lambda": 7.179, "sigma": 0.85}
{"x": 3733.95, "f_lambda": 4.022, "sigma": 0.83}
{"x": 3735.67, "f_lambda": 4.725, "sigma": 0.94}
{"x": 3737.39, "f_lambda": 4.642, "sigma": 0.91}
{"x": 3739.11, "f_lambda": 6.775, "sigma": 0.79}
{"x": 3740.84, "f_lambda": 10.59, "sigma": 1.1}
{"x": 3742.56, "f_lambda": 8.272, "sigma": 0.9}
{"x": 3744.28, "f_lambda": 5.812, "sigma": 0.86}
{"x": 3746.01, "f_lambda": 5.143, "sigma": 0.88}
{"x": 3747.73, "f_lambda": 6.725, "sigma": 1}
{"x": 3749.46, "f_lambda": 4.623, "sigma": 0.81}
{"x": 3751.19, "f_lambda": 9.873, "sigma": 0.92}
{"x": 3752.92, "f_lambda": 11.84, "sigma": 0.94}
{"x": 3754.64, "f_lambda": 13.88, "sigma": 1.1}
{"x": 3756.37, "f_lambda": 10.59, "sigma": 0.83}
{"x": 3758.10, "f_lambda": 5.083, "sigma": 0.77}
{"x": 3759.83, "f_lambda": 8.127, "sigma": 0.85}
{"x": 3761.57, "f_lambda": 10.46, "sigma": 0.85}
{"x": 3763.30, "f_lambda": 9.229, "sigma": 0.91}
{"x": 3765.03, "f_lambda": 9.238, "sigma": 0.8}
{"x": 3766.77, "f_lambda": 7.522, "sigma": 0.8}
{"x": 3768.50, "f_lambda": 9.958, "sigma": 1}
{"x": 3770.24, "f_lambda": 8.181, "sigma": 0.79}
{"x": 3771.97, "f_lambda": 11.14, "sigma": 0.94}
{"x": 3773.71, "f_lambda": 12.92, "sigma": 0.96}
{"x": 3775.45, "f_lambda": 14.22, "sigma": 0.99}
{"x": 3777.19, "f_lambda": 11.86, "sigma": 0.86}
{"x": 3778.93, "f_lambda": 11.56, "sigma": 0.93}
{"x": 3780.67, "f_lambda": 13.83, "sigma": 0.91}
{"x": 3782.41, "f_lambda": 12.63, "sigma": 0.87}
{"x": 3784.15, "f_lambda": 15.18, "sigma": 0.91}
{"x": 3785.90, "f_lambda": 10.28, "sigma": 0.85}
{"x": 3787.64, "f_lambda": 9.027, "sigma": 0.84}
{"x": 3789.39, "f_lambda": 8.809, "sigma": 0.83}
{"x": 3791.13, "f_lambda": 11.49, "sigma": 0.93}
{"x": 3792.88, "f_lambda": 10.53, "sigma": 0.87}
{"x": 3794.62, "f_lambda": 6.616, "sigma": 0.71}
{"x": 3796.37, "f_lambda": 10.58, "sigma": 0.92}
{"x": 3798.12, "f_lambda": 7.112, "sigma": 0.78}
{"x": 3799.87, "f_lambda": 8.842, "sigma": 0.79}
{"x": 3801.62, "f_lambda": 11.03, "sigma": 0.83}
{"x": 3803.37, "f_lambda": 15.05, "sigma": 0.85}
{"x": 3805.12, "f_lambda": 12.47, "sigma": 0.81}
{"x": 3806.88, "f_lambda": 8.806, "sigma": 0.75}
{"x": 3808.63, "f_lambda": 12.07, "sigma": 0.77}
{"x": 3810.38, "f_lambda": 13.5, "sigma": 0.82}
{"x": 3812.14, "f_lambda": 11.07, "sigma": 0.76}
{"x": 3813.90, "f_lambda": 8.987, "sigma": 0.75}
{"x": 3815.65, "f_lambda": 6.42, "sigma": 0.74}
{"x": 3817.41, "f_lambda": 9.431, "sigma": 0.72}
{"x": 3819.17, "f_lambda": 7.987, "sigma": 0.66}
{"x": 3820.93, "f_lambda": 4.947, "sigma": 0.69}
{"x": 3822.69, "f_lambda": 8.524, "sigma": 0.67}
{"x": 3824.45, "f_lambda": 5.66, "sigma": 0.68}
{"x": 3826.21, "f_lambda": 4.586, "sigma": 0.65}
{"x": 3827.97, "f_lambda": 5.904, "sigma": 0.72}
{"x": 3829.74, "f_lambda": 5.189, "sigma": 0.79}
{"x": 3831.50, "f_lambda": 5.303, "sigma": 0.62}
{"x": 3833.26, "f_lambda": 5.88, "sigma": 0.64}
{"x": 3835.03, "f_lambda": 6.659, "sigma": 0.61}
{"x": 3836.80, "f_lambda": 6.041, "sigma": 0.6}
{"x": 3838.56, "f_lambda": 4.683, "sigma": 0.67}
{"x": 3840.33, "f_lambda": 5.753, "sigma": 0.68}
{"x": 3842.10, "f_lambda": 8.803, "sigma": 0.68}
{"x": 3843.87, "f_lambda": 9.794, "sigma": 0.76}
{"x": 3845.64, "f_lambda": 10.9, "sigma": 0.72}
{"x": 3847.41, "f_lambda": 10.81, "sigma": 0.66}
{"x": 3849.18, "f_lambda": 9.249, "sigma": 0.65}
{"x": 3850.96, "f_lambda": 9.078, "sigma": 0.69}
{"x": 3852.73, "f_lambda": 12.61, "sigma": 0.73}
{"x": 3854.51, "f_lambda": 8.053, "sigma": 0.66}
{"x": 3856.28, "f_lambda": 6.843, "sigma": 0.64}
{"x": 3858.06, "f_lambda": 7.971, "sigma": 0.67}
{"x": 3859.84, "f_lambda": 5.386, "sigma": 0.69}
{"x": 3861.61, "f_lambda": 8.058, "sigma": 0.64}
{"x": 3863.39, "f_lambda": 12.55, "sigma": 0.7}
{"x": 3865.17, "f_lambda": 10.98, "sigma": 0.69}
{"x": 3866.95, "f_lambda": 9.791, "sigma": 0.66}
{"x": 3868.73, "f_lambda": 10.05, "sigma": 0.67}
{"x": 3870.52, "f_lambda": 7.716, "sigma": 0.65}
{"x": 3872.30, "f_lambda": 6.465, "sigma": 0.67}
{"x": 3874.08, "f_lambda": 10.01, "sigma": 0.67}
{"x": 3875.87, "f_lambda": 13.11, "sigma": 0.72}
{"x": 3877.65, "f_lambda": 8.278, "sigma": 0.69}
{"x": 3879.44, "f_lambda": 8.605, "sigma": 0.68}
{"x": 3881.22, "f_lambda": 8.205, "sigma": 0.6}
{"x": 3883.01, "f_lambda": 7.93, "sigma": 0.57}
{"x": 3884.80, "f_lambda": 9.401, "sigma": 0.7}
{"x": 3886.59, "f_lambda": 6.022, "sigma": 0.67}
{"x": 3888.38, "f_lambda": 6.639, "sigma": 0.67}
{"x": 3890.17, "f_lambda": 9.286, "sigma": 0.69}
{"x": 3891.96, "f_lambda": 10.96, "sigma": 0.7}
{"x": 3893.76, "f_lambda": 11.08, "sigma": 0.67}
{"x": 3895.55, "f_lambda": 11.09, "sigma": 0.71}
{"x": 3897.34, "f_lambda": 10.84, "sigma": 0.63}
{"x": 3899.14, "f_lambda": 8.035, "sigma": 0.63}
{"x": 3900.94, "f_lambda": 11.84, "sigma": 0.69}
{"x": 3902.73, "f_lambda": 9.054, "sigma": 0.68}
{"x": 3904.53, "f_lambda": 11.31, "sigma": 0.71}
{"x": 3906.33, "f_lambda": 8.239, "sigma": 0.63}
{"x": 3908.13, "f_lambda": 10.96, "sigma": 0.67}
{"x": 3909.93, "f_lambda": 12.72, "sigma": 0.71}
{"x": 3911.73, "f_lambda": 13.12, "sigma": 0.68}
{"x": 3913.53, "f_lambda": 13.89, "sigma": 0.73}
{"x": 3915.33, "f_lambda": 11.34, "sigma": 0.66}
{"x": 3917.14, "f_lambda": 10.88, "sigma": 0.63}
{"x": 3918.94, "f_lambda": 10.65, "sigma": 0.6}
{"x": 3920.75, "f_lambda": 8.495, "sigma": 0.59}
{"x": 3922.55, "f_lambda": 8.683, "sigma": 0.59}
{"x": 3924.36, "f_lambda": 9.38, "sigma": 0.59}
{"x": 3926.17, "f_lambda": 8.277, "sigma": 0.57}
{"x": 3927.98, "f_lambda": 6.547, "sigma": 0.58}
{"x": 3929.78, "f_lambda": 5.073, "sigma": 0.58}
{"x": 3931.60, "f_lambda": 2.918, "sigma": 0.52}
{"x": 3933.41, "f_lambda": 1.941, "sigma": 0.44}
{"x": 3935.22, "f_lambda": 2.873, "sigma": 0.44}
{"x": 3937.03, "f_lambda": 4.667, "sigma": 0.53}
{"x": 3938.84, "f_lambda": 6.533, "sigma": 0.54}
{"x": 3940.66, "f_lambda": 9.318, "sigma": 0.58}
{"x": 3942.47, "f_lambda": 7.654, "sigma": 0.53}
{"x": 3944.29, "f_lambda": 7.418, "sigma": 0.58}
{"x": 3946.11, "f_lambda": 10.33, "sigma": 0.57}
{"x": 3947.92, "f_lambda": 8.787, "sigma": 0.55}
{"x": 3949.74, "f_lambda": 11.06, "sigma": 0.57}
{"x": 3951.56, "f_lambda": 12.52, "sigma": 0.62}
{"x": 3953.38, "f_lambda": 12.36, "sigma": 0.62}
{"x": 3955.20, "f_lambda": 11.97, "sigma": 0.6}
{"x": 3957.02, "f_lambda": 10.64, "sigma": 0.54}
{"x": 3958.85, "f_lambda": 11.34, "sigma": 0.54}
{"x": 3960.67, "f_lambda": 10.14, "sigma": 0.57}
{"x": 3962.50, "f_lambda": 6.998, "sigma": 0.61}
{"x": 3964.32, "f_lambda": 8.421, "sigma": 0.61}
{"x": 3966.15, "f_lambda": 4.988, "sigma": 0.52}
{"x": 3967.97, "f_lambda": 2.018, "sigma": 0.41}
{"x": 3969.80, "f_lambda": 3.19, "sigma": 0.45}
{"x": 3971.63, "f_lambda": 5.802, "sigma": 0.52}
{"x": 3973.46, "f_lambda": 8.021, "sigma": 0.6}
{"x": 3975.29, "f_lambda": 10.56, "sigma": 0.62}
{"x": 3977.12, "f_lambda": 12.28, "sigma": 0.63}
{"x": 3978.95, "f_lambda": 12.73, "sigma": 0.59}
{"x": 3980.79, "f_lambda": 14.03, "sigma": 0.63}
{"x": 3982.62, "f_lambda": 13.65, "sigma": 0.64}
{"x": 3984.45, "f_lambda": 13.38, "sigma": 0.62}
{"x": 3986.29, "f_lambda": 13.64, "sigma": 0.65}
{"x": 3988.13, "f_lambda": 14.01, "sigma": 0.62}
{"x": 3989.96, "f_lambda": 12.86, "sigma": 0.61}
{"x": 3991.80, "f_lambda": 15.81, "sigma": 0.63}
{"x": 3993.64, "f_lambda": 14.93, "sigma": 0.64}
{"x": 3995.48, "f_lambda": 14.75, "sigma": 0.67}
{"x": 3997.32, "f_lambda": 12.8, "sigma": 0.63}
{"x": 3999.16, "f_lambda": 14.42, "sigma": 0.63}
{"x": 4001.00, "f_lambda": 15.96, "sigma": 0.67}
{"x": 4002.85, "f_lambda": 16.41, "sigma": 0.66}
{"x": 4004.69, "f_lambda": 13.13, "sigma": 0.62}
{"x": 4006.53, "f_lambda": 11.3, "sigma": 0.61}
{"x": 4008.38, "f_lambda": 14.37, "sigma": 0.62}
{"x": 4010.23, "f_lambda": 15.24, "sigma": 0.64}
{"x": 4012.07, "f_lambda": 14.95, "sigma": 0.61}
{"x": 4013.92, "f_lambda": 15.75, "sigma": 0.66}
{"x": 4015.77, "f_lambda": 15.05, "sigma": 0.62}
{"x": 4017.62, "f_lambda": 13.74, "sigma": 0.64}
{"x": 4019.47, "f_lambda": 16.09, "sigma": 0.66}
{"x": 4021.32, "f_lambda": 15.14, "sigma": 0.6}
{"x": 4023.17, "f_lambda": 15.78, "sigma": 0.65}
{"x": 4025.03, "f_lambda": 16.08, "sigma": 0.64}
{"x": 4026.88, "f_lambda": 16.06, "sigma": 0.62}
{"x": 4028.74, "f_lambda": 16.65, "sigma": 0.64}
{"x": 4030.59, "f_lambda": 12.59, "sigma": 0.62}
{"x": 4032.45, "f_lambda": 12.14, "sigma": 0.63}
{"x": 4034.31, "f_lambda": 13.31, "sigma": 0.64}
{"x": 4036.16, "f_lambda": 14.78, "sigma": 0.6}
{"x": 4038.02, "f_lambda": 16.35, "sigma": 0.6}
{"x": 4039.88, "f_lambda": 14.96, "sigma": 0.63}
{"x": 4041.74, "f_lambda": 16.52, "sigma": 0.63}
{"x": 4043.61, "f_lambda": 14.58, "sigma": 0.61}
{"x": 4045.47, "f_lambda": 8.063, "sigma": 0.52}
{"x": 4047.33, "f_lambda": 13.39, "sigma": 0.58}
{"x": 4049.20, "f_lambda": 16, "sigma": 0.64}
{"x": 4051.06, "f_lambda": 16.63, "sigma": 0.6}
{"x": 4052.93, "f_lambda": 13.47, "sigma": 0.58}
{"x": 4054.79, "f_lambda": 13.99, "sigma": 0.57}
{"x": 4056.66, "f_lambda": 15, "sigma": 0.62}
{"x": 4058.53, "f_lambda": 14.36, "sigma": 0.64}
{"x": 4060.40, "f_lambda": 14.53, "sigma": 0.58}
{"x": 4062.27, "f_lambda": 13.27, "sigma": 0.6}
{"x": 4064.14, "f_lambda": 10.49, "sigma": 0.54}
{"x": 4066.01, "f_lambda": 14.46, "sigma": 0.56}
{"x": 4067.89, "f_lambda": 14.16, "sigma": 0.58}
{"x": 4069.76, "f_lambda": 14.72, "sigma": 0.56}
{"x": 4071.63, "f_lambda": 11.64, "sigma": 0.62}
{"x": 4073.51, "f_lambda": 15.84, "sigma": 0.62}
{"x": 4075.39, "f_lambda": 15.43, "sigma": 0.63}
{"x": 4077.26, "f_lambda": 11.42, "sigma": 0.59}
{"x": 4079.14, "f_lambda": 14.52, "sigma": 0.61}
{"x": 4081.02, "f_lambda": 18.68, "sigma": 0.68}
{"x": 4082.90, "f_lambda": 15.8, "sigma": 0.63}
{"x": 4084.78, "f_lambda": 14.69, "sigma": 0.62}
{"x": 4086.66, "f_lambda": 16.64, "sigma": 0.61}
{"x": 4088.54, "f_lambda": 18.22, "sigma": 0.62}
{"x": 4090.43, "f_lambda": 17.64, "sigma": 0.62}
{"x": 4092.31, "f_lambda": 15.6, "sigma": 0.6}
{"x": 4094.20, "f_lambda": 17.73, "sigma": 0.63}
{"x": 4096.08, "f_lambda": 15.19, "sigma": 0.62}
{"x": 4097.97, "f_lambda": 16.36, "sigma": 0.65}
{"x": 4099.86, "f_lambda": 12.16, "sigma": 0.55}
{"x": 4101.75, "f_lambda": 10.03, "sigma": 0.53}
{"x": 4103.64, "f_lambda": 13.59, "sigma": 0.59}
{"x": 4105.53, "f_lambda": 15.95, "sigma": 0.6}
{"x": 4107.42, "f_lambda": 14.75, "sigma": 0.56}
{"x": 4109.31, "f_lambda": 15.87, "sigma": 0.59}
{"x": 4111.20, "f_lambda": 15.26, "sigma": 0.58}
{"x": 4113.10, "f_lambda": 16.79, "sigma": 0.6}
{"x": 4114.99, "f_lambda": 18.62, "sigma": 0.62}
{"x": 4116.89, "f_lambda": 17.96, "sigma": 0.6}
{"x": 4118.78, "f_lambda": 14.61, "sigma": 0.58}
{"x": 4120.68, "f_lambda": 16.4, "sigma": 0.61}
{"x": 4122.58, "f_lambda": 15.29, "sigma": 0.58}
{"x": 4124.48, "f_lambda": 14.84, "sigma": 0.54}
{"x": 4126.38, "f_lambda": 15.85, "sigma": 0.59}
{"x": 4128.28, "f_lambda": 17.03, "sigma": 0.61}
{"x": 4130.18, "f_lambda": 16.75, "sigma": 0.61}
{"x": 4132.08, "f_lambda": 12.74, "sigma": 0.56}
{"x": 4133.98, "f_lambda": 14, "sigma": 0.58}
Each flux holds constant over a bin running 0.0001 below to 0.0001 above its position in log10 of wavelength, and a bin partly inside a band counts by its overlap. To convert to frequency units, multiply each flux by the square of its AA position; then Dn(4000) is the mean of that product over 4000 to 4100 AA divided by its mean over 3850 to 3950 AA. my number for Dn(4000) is 1.79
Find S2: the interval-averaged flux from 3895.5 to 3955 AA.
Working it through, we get 9.06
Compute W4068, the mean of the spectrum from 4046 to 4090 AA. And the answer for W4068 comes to 14.6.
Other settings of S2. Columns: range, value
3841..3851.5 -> 9.71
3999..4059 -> 14.6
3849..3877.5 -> 9.22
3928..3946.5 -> 5.78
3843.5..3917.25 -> 9.73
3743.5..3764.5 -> 8.47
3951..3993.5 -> 10.6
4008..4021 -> 15.1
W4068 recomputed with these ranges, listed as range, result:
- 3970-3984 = 10.7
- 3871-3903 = 9.26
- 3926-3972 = 7.46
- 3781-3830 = 9.48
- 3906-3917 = 11.8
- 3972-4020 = 13.7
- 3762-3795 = 10.8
